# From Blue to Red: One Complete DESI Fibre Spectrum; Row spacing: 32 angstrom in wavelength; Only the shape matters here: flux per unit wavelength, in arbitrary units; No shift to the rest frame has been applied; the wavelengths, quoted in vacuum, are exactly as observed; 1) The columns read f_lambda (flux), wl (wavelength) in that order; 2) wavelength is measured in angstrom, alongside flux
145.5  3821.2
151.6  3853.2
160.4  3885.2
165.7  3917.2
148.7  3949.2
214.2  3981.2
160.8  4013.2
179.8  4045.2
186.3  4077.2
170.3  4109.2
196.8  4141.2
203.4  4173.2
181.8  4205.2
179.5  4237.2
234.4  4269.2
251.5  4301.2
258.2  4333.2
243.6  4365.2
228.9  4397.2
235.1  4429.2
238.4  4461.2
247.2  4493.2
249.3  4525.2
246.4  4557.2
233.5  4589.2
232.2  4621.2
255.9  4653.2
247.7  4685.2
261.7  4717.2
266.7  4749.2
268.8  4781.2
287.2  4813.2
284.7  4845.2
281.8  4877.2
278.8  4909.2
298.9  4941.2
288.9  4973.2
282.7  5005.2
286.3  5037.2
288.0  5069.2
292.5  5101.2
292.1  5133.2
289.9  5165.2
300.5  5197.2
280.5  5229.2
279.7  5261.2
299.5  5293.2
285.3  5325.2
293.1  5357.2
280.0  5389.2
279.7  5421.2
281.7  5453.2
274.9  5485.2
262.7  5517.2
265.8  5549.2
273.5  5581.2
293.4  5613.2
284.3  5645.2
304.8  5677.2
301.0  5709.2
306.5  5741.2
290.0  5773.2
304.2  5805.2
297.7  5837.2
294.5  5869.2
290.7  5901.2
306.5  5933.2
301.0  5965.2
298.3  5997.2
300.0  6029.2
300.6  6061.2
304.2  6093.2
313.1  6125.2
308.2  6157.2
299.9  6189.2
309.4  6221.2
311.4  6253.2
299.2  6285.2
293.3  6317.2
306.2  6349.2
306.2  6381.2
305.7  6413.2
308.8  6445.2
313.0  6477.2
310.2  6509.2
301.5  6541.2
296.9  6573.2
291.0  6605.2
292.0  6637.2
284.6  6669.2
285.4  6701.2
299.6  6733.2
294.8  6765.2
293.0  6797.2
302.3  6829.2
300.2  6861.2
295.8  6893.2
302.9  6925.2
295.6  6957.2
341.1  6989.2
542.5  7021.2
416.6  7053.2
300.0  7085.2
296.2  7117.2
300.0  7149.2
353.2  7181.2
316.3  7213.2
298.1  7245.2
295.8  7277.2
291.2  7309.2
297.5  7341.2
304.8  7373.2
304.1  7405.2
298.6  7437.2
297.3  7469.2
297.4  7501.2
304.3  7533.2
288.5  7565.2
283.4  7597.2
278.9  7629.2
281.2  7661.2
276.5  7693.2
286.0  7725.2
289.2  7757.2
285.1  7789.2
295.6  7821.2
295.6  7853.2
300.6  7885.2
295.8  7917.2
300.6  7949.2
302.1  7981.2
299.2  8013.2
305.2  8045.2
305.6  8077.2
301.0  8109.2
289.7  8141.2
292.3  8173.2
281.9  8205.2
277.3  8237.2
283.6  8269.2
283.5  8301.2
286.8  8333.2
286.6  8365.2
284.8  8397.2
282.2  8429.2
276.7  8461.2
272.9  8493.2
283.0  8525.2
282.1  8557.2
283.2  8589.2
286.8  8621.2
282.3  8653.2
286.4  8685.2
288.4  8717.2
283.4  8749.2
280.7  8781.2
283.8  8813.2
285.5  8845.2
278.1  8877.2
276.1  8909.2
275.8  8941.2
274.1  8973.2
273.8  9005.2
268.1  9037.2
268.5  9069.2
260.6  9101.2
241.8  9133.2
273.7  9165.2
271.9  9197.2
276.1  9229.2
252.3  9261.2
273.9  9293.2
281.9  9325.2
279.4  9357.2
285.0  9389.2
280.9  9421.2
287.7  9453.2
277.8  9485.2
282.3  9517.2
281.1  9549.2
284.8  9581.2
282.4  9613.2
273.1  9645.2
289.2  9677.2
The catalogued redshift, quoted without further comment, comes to 0.069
